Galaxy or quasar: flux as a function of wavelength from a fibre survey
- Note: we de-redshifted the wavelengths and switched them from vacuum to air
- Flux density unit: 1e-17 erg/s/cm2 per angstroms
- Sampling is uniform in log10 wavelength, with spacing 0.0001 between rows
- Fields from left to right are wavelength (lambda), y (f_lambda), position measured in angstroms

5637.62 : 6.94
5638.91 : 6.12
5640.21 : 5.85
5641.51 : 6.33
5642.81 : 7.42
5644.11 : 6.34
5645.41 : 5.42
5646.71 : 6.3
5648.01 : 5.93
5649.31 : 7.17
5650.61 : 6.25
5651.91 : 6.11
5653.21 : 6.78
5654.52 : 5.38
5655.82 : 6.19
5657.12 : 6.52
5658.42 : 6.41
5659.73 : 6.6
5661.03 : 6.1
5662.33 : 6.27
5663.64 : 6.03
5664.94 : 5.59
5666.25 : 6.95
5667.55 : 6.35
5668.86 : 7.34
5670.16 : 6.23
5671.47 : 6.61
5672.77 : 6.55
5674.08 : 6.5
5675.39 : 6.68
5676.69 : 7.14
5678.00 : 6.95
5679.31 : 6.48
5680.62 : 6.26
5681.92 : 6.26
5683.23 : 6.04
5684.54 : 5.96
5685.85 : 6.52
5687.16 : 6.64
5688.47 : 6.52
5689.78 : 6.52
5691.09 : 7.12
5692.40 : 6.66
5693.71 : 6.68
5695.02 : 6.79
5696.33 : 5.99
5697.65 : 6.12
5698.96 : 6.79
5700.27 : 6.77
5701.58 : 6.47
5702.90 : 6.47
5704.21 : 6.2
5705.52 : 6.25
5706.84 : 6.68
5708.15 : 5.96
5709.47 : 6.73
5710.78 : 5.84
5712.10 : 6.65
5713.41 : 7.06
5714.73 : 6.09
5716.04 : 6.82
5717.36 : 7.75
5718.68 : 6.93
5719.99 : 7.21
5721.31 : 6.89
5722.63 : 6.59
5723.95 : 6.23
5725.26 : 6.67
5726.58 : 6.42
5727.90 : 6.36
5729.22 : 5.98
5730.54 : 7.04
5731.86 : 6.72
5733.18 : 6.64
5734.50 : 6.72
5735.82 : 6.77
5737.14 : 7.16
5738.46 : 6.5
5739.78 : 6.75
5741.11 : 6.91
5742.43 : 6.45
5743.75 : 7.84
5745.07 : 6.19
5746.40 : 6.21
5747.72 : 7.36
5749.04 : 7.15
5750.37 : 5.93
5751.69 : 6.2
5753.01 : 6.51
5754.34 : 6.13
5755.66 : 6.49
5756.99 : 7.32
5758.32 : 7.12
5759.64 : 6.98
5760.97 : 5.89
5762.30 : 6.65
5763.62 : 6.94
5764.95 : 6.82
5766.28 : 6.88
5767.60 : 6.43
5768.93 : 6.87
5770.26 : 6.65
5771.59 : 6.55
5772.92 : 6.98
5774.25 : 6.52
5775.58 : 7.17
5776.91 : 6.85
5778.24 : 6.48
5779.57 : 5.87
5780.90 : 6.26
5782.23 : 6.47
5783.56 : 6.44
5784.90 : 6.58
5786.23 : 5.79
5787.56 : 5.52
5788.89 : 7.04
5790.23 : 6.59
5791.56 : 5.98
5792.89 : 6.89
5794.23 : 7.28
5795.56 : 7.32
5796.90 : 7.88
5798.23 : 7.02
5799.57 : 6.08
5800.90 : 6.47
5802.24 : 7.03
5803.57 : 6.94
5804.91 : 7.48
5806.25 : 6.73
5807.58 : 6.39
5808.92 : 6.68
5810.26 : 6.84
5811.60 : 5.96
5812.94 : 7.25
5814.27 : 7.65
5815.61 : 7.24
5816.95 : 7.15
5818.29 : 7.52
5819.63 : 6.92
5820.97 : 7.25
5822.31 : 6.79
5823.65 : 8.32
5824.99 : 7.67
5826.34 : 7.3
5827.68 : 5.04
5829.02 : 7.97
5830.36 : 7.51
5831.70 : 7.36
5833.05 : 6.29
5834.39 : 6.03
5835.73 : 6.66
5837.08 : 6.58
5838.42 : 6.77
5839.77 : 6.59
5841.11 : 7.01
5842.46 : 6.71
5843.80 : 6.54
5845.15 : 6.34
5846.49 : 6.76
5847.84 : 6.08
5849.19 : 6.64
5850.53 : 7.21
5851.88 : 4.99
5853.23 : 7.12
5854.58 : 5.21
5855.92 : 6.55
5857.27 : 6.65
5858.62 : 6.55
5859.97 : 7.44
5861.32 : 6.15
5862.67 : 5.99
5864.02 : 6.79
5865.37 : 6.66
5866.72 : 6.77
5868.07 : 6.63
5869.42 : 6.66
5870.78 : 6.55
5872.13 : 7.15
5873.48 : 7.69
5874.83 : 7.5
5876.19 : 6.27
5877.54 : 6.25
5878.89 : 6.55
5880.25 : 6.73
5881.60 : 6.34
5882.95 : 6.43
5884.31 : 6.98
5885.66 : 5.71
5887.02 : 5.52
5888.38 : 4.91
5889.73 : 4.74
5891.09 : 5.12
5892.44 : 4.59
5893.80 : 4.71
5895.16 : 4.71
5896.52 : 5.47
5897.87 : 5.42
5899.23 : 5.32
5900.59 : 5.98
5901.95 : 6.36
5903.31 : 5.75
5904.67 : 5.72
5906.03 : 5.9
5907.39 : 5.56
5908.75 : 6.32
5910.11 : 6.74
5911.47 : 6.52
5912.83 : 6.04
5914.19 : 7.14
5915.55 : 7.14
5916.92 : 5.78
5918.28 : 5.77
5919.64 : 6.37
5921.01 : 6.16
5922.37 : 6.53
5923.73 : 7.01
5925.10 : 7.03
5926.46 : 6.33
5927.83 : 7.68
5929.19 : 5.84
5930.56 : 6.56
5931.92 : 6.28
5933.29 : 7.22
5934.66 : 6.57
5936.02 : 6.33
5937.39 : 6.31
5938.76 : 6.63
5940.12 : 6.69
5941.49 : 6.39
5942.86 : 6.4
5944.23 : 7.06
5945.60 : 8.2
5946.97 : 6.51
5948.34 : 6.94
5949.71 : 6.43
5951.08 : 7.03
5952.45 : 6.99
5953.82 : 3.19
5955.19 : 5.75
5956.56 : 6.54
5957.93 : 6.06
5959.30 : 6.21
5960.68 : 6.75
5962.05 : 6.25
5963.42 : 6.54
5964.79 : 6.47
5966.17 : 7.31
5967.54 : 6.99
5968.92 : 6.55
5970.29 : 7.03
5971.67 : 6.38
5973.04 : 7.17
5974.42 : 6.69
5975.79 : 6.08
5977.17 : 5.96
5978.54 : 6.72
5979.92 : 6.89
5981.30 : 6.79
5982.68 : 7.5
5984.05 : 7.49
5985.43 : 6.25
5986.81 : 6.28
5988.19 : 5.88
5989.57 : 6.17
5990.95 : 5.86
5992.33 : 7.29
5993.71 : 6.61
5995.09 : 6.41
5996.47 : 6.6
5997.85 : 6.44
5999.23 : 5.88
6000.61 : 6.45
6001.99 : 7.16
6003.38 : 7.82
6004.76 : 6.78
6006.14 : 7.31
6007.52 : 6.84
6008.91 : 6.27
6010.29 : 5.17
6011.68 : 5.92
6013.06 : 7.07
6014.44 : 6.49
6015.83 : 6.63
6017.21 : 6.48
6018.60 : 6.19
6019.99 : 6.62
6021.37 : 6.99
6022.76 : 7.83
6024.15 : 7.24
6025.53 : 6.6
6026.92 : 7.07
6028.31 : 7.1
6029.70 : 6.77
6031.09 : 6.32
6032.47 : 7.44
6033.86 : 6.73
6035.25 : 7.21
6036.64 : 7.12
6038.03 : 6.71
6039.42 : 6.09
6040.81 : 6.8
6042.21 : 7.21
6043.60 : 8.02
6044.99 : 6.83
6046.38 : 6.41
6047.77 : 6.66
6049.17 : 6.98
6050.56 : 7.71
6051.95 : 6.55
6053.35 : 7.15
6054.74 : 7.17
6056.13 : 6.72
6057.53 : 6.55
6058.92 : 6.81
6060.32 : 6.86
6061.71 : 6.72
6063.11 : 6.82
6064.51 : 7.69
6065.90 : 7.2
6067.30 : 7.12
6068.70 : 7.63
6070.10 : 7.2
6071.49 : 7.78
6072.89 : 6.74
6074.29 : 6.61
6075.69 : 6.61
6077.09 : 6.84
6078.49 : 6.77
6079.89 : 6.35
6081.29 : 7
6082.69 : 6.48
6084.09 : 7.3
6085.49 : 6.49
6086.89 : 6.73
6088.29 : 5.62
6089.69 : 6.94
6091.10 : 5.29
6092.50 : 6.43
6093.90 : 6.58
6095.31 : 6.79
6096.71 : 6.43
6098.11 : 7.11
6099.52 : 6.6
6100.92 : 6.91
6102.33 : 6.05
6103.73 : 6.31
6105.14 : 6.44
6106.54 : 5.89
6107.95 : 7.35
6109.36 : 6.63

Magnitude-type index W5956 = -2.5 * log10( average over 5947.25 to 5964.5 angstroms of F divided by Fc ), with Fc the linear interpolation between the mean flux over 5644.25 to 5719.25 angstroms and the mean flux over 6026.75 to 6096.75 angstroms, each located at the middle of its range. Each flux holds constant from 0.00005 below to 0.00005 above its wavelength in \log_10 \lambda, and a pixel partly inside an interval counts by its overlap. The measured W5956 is 0.084 mag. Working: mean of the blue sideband 6.46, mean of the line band 6.24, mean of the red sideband 6.85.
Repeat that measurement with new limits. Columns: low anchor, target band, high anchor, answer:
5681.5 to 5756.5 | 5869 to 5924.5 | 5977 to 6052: 0.10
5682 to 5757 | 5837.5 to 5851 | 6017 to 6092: 0.01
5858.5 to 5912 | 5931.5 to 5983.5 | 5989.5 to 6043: -0.02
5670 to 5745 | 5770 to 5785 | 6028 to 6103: 0.01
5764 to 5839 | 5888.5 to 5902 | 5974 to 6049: 0.29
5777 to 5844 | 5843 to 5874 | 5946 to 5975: 0.02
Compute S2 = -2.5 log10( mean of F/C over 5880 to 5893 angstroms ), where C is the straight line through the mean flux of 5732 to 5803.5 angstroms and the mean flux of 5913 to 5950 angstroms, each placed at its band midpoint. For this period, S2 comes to 0.17 mag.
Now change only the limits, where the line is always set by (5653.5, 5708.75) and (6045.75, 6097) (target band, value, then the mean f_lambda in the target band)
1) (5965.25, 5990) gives 0.01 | 6.68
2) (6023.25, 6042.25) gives -0.02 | 6.88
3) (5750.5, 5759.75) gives -0.02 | 6.62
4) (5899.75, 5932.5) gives 0.05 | 6.35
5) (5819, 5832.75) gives -0.10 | 7.19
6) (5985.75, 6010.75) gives 0.04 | 6.52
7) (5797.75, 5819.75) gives -0.05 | 6.9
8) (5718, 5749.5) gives -0.04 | 6.74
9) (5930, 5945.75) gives 0.00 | 6.67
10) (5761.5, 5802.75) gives -0.02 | 6.65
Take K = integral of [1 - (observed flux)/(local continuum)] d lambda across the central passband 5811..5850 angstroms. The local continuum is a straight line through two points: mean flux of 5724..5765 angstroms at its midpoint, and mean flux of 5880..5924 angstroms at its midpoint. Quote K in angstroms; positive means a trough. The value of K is -4.01 angstroms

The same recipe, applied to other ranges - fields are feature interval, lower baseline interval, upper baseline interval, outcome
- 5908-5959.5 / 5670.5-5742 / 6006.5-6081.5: 2.12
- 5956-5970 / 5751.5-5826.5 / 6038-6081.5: 0.63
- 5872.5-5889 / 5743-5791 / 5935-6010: 0.41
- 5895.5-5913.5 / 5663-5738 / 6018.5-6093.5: 2.23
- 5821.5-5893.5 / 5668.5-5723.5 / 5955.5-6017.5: 0.84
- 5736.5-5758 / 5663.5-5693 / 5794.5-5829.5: 0.28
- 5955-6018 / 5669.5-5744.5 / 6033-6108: 1.64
